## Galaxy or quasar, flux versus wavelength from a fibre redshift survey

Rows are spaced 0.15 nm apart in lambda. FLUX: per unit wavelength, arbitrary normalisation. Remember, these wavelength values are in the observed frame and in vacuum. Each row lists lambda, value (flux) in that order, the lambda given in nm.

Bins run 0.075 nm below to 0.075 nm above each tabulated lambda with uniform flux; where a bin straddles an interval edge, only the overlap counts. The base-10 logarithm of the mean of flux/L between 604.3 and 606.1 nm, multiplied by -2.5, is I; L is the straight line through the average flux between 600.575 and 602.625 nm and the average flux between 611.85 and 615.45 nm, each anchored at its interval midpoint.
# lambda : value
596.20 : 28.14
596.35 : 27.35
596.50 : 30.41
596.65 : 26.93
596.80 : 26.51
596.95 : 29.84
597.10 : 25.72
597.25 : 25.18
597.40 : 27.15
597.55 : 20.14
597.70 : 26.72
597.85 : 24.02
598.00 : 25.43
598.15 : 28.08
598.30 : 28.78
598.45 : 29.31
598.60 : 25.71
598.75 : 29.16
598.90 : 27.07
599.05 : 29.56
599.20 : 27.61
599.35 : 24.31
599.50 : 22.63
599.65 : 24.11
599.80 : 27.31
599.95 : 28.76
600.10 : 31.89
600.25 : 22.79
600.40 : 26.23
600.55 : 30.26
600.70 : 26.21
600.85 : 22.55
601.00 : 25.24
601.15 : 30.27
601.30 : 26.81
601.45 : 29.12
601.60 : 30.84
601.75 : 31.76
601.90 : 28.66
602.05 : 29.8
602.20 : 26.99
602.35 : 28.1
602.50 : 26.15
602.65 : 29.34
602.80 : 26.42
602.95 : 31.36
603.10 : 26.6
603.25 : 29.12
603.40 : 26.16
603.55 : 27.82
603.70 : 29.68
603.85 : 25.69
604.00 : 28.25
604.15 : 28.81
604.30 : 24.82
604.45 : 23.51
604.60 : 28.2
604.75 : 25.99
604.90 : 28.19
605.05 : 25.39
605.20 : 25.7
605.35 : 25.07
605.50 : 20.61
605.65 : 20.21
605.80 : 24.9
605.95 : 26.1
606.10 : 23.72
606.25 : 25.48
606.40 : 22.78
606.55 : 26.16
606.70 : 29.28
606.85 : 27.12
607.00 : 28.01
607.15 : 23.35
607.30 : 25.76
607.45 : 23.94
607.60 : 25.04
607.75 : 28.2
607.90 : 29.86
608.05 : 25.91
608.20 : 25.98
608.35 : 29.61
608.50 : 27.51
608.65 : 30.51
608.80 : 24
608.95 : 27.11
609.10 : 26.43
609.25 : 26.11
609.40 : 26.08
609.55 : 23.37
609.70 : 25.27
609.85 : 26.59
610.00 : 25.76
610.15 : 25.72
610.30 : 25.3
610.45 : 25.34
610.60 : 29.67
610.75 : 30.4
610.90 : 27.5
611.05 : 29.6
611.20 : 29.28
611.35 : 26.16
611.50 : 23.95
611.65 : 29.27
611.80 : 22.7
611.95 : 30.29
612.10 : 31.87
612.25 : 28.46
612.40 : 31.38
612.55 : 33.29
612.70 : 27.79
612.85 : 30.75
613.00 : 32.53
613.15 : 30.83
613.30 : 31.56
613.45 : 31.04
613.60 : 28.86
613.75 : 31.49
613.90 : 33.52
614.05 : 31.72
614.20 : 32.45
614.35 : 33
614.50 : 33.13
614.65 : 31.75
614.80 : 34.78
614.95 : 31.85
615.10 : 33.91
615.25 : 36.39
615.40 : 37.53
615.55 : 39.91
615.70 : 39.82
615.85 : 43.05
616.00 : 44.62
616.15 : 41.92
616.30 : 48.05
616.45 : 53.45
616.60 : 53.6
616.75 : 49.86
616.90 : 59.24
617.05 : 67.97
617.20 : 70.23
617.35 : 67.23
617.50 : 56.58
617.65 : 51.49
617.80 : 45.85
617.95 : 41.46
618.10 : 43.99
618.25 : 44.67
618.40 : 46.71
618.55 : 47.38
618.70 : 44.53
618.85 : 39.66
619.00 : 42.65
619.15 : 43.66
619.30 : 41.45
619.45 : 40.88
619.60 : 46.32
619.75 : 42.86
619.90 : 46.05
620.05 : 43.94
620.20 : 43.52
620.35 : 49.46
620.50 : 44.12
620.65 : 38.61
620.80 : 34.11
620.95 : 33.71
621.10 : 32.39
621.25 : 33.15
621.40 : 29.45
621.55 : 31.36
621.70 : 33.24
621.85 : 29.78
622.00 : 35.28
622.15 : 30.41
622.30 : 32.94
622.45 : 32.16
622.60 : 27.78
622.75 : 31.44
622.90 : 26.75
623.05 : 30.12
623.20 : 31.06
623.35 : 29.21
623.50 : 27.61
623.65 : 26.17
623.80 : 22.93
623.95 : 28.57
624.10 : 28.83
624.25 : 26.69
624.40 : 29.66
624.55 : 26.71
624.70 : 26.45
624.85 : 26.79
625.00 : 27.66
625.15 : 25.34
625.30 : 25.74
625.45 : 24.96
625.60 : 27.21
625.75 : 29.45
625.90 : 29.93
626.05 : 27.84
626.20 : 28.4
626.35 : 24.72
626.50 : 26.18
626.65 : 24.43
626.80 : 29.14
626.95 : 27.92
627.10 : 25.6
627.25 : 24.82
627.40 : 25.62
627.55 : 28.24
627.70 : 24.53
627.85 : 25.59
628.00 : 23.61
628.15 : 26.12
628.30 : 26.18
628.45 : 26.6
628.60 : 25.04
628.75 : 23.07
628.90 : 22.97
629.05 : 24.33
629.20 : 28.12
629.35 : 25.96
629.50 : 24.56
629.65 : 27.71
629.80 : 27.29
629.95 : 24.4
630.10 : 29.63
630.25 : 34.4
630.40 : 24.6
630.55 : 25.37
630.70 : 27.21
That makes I 0.17 mag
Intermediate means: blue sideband 28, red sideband 32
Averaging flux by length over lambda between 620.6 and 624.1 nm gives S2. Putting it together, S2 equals 30.7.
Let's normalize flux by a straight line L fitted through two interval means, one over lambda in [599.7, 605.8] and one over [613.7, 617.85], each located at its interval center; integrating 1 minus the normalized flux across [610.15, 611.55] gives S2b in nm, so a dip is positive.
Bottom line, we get 0.38 nm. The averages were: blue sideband 27.1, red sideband 44.2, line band 27.4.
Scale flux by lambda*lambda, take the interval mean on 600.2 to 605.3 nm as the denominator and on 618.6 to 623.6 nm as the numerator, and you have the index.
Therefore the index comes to 1.4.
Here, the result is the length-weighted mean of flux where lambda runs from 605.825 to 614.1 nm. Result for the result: 27.7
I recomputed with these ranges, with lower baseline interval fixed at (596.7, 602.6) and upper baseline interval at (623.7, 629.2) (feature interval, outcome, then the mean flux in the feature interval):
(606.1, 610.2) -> 0.02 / 26.3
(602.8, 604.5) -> -0.02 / 27.5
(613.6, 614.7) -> -0.20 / 32.2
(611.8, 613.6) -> -0.14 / 30.5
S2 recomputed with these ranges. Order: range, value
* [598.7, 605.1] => 27.4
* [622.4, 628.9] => 27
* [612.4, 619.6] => 41.6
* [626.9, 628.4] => 25.8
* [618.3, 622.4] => 39.2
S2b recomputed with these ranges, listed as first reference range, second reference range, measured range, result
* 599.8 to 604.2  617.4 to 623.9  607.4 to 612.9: 0.828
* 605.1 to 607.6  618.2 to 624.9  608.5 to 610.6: 0.069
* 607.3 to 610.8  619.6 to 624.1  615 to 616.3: -0.411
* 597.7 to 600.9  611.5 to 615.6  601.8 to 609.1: 0.573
